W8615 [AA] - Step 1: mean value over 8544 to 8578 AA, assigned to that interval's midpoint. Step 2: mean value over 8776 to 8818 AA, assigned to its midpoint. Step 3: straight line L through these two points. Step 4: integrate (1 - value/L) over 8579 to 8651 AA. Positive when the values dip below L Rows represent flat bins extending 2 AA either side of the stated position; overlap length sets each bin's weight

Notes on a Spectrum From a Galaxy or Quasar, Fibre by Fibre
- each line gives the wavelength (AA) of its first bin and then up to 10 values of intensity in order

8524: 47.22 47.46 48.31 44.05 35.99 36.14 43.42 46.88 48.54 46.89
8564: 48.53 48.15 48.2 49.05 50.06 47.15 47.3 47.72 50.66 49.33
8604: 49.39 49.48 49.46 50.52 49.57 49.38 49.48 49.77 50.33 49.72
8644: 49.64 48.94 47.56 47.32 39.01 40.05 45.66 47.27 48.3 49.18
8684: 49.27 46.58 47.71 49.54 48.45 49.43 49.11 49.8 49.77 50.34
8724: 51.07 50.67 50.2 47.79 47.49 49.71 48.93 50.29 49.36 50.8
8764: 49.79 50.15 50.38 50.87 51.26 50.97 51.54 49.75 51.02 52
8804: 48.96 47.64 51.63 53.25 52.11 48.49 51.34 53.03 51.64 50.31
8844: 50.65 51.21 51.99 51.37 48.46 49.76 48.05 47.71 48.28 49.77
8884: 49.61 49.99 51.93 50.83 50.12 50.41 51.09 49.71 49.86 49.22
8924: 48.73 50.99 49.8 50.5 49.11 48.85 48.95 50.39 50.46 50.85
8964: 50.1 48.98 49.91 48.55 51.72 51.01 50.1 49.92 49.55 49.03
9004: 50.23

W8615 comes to -2.4 AA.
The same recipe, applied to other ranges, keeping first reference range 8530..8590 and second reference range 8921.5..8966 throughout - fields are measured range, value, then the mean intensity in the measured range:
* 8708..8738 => -1.4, 49.9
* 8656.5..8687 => 0.9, 45.7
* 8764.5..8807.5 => -2.1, 50.6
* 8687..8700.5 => -0.2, 48.1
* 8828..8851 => -1.2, 51.4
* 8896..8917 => -0.3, 50.3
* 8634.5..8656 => -1.0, 49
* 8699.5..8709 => -0.3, 49.1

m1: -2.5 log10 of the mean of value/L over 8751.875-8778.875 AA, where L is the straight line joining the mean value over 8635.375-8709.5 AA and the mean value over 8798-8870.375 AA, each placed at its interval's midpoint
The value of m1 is -0.02 mag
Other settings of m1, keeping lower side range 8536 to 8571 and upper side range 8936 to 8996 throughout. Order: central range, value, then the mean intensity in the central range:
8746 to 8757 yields -0.06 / 49.5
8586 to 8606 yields -0.09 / 48.9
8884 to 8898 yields -0.04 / 50.7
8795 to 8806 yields -0.06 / 50.6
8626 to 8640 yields -0.10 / 49.8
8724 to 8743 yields -0.06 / 49.3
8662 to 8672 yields 0.05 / 43.7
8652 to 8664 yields 0.06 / 43.4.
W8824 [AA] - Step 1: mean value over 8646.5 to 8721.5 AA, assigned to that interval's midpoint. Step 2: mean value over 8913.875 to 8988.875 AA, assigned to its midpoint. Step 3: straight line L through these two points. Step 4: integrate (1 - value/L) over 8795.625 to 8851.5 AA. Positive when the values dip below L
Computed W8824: -2.5 AA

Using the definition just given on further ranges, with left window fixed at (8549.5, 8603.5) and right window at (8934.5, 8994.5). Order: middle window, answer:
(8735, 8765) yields -0.15 AA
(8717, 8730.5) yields -0.46 AA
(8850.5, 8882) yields 0.10 AA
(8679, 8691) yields 0.14 AA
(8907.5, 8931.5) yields -0.04 AA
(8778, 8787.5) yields -0.38 AA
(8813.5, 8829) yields -0.61 AA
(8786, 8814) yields -0.63 AA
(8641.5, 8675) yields 1.96 AA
